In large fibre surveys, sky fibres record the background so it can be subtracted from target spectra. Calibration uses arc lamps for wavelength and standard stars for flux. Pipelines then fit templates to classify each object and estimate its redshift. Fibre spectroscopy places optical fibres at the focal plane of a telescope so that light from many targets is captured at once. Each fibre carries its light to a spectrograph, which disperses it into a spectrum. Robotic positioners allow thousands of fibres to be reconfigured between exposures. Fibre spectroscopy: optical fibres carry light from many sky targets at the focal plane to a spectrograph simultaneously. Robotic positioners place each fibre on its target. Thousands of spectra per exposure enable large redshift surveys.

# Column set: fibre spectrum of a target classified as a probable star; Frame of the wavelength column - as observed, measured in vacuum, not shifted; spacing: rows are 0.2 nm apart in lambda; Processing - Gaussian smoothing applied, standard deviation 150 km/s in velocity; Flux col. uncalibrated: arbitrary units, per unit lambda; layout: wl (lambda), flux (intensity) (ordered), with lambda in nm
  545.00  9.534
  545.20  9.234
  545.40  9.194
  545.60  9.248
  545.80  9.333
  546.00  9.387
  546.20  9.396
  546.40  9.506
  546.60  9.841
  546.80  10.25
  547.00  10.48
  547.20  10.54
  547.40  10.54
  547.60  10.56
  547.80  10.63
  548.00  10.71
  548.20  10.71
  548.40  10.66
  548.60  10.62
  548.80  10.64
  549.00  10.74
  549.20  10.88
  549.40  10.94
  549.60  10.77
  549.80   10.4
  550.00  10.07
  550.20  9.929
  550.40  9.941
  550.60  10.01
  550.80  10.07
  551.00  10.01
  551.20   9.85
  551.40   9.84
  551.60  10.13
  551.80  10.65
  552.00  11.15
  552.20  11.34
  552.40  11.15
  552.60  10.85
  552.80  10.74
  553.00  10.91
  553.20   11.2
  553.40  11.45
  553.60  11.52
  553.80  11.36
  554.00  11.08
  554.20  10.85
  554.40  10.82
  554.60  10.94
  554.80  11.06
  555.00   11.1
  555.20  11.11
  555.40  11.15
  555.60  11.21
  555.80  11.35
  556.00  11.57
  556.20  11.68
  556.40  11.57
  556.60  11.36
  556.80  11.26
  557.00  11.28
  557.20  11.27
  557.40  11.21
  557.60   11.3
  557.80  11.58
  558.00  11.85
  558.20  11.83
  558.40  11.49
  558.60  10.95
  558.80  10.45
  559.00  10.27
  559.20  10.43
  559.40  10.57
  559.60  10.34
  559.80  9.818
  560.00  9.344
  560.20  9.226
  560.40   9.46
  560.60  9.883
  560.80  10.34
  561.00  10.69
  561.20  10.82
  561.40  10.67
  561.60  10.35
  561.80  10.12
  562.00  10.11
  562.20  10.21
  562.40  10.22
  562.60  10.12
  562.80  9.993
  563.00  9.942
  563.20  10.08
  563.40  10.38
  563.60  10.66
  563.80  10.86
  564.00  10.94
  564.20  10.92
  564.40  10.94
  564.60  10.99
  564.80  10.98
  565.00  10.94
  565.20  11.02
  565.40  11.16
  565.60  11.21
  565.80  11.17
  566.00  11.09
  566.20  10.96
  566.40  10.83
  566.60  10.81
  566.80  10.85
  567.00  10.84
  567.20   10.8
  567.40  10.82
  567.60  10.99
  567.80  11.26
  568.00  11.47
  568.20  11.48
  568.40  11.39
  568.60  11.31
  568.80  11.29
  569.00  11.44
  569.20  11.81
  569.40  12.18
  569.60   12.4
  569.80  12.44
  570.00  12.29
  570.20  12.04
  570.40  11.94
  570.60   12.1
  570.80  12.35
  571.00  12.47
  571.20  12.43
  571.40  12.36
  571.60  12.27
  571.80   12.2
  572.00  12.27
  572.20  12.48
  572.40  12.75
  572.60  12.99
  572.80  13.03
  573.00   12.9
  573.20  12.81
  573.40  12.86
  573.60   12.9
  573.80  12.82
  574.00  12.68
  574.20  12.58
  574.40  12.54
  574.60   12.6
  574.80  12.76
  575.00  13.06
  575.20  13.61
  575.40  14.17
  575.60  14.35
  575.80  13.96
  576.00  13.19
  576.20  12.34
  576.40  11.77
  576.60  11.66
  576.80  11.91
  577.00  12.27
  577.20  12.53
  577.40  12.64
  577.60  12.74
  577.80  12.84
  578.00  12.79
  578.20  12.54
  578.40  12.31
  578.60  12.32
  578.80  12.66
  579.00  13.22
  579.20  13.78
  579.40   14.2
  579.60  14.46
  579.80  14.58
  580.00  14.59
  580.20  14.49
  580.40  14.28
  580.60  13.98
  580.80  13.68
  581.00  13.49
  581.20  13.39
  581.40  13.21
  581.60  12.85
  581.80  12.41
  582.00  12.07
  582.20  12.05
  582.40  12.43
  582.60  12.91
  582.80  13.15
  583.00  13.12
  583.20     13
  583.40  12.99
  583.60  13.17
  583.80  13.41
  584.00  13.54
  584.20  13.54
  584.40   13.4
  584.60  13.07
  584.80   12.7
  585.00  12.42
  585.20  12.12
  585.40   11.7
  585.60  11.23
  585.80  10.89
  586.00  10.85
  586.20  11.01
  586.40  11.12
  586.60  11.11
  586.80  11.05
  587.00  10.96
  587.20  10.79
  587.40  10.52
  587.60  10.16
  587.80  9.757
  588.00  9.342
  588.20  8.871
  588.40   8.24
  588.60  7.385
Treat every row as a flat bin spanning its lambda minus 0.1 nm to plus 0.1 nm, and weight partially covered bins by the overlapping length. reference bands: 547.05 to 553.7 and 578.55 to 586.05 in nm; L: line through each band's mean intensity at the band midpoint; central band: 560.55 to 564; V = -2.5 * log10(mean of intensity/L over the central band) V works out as 0.117 mag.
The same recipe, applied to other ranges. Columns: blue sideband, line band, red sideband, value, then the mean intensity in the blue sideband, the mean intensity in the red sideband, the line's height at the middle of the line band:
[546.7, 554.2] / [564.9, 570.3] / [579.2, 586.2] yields 0.05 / 10.6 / 13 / 11.9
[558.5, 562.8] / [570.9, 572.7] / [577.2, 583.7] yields -0.05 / 10.2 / 13.2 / 11.9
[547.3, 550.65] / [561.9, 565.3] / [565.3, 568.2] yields 0.04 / 10.5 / 11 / 10.9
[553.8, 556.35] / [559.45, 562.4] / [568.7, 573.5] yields 0.15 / 11.2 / 12.3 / 11.6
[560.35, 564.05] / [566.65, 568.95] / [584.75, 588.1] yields -0.07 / 10.3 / 11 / 10.5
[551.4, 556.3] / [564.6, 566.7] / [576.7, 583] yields 0.09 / 11.1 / 13.1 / 12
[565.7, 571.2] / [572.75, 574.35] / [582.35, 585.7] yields -0.08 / 11.5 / 12.8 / 12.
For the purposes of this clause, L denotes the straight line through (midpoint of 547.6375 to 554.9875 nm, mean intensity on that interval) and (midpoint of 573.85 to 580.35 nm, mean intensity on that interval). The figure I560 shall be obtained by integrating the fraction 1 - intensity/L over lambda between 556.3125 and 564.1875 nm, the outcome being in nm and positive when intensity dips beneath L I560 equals 0.62 nm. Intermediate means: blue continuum 10.7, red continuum 13.1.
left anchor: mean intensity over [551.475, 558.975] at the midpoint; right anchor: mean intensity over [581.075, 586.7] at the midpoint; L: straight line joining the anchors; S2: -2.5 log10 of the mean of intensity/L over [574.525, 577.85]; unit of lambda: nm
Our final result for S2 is -0.06 mag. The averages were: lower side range 11.2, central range 12.8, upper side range 12.5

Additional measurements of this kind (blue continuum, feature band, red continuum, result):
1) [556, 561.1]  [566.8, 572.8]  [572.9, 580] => 0.03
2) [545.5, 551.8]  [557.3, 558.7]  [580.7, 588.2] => -0.07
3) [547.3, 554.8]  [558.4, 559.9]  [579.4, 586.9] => 0.07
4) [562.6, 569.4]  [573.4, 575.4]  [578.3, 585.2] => -0.06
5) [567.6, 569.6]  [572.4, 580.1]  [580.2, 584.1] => -0.05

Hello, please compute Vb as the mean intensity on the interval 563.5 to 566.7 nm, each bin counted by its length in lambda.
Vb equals 11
